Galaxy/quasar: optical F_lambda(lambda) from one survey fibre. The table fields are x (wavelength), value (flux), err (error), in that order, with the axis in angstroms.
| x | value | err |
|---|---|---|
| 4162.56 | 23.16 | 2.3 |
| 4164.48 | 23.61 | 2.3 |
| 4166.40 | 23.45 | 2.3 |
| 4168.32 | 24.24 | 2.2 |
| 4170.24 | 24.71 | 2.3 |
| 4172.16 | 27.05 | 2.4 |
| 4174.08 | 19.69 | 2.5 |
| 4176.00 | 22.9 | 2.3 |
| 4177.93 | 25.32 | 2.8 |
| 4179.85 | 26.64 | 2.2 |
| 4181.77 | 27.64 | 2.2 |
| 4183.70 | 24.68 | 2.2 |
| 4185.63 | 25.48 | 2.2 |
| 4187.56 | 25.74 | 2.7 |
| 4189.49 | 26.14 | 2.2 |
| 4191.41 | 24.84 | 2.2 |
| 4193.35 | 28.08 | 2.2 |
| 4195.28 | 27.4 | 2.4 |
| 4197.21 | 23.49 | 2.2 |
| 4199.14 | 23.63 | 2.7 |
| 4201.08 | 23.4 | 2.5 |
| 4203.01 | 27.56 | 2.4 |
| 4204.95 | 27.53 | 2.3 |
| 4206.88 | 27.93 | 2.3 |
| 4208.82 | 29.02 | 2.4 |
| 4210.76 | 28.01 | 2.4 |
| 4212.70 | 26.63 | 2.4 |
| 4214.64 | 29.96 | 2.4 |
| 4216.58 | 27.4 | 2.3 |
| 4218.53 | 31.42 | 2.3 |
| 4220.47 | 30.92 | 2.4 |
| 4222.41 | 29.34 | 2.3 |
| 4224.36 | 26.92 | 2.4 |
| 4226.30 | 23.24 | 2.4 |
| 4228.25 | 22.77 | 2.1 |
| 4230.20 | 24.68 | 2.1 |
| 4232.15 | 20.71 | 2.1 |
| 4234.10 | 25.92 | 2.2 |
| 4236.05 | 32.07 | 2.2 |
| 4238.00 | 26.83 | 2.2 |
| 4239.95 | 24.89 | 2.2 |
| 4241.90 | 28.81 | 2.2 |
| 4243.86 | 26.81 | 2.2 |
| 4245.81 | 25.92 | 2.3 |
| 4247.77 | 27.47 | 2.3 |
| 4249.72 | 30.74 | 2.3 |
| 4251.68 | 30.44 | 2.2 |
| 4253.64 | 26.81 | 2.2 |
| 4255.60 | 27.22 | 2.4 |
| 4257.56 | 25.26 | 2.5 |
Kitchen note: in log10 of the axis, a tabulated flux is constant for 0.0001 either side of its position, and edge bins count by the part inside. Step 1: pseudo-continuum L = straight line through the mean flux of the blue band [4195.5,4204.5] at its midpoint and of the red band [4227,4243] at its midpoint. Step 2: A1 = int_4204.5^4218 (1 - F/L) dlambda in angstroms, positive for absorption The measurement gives -1.60 angstroms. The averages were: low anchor 24.9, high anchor 25.8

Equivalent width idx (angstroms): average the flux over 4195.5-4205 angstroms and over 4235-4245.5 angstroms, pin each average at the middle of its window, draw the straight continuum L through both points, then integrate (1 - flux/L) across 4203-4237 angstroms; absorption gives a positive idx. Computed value -1.2 angstroms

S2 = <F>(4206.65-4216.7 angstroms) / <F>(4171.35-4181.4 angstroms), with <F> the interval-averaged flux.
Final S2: 1.15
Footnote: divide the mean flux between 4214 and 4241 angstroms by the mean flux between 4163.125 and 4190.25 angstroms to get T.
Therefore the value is 1.1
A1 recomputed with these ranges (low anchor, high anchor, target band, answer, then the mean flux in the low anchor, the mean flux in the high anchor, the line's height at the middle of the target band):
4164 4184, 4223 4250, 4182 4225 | -2.94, 24.6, 26.2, 25.3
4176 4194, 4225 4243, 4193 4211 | -0.52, 25.8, 25.6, 25.8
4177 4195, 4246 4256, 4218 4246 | 1.04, 26.1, 28.4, 27.7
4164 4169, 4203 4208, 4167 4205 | 0.71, 23.7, 27.7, 25.7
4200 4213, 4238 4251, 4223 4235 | 1.38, 27.1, 27.5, 27.3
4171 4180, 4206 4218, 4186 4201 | 0.38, 24.1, 28.3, 26.2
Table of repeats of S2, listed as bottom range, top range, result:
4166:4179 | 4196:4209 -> 1.08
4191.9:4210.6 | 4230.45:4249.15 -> 1.01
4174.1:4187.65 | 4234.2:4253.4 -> 1.12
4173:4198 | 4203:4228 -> 1.11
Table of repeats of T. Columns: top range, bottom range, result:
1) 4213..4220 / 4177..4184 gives 1.12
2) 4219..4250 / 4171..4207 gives 1.05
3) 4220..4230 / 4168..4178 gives 1.10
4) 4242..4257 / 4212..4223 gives 0.95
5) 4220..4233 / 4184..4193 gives 0.99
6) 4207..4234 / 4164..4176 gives 1.14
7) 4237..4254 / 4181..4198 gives 1.07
